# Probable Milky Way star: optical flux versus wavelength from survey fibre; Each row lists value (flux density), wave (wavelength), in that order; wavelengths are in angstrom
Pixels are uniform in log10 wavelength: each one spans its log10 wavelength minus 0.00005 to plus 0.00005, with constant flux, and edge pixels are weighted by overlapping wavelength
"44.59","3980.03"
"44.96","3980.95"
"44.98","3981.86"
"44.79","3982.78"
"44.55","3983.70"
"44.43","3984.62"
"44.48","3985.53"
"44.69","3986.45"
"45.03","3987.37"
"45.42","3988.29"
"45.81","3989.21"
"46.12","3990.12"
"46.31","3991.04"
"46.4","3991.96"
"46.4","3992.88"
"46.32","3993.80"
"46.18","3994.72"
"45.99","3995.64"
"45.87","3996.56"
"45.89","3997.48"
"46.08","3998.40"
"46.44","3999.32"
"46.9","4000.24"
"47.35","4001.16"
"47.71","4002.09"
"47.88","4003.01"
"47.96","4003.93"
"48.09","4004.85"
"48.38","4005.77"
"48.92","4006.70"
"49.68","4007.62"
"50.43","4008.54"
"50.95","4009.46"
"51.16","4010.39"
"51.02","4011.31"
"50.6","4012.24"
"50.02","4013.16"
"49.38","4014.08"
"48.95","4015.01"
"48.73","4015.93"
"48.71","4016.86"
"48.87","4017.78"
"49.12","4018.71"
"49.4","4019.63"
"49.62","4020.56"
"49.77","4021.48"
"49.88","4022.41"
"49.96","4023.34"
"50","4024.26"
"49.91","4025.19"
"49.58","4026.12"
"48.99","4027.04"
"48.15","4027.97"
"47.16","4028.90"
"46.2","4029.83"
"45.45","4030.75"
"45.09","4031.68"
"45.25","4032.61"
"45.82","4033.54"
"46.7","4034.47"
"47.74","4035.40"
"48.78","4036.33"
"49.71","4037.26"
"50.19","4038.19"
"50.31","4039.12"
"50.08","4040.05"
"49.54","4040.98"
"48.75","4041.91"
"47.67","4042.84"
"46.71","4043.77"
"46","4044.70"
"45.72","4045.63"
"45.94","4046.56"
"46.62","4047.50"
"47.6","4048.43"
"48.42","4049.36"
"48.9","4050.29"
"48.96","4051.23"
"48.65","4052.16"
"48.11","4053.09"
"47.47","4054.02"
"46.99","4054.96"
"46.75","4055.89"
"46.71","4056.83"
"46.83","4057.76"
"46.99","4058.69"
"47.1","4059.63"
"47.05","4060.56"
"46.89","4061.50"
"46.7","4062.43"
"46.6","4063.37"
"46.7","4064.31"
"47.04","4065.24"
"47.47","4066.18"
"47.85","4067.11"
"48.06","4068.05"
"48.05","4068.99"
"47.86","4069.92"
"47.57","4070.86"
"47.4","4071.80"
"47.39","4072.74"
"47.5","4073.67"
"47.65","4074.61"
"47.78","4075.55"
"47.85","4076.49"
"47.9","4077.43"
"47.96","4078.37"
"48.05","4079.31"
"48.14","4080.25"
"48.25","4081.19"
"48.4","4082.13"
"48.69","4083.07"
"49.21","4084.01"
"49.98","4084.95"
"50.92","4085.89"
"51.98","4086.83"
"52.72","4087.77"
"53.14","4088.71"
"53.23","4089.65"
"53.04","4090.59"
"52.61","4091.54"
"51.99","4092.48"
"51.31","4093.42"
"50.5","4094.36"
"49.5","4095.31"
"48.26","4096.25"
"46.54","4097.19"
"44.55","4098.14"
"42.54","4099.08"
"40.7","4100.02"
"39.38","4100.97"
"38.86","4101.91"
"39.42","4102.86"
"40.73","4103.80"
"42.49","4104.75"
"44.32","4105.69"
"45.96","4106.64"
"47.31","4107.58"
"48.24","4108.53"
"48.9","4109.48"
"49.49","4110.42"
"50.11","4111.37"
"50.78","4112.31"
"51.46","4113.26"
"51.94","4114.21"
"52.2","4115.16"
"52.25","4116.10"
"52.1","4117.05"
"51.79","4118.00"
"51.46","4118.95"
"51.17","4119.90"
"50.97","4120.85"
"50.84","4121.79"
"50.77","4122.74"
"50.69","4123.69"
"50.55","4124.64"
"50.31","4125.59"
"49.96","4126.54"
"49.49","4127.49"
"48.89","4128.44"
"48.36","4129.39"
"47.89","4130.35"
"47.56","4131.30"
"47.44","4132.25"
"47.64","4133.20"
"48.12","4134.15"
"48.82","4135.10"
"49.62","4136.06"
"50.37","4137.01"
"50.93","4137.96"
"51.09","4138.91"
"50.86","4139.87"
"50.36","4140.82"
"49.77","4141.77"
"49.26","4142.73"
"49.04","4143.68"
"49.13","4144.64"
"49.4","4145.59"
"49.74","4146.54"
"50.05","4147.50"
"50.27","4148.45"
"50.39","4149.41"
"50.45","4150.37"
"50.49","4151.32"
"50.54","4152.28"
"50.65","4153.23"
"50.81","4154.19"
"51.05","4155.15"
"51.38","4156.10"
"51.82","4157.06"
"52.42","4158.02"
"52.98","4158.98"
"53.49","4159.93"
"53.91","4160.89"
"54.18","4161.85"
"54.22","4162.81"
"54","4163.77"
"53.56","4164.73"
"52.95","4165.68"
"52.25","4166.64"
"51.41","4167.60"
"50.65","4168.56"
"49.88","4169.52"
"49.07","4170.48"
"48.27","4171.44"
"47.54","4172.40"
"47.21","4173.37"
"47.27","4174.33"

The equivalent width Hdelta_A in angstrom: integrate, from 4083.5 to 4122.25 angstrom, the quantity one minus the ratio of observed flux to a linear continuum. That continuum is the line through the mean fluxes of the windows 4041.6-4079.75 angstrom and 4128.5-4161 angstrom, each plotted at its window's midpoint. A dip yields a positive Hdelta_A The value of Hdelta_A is 0.1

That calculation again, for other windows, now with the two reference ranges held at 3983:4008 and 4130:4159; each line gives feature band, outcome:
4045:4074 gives 0.4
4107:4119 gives -0.3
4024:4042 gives -0.3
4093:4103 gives 0.8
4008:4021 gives -0.8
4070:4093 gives -0.5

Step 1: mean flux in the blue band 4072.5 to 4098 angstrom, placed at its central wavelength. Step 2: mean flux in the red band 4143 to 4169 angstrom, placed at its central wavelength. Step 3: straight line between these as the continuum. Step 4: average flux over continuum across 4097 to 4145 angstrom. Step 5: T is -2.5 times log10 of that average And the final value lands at 0.05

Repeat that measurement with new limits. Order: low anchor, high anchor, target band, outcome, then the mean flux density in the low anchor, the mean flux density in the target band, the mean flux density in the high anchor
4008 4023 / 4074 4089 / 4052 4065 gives 0.052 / 49.8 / 47.1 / 49.2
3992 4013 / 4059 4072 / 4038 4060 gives -0.007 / 48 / 47.8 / 47.3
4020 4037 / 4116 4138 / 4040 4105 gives 0.028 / 48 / 47.6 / 49.8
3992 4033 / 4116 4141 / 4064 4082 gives 0.032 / 48.3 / 47.7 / 50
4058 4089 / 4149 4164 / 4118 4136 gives 0.024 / 48.2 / 49.5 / 52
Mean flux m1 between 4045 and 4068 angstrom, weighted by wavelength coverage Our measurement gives 47.3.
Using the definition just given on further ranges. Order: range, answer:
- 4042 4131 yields 48.2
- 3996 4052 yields 48.3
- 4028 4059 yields 47.5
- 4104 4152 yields 49.6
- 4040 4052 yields 47.7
